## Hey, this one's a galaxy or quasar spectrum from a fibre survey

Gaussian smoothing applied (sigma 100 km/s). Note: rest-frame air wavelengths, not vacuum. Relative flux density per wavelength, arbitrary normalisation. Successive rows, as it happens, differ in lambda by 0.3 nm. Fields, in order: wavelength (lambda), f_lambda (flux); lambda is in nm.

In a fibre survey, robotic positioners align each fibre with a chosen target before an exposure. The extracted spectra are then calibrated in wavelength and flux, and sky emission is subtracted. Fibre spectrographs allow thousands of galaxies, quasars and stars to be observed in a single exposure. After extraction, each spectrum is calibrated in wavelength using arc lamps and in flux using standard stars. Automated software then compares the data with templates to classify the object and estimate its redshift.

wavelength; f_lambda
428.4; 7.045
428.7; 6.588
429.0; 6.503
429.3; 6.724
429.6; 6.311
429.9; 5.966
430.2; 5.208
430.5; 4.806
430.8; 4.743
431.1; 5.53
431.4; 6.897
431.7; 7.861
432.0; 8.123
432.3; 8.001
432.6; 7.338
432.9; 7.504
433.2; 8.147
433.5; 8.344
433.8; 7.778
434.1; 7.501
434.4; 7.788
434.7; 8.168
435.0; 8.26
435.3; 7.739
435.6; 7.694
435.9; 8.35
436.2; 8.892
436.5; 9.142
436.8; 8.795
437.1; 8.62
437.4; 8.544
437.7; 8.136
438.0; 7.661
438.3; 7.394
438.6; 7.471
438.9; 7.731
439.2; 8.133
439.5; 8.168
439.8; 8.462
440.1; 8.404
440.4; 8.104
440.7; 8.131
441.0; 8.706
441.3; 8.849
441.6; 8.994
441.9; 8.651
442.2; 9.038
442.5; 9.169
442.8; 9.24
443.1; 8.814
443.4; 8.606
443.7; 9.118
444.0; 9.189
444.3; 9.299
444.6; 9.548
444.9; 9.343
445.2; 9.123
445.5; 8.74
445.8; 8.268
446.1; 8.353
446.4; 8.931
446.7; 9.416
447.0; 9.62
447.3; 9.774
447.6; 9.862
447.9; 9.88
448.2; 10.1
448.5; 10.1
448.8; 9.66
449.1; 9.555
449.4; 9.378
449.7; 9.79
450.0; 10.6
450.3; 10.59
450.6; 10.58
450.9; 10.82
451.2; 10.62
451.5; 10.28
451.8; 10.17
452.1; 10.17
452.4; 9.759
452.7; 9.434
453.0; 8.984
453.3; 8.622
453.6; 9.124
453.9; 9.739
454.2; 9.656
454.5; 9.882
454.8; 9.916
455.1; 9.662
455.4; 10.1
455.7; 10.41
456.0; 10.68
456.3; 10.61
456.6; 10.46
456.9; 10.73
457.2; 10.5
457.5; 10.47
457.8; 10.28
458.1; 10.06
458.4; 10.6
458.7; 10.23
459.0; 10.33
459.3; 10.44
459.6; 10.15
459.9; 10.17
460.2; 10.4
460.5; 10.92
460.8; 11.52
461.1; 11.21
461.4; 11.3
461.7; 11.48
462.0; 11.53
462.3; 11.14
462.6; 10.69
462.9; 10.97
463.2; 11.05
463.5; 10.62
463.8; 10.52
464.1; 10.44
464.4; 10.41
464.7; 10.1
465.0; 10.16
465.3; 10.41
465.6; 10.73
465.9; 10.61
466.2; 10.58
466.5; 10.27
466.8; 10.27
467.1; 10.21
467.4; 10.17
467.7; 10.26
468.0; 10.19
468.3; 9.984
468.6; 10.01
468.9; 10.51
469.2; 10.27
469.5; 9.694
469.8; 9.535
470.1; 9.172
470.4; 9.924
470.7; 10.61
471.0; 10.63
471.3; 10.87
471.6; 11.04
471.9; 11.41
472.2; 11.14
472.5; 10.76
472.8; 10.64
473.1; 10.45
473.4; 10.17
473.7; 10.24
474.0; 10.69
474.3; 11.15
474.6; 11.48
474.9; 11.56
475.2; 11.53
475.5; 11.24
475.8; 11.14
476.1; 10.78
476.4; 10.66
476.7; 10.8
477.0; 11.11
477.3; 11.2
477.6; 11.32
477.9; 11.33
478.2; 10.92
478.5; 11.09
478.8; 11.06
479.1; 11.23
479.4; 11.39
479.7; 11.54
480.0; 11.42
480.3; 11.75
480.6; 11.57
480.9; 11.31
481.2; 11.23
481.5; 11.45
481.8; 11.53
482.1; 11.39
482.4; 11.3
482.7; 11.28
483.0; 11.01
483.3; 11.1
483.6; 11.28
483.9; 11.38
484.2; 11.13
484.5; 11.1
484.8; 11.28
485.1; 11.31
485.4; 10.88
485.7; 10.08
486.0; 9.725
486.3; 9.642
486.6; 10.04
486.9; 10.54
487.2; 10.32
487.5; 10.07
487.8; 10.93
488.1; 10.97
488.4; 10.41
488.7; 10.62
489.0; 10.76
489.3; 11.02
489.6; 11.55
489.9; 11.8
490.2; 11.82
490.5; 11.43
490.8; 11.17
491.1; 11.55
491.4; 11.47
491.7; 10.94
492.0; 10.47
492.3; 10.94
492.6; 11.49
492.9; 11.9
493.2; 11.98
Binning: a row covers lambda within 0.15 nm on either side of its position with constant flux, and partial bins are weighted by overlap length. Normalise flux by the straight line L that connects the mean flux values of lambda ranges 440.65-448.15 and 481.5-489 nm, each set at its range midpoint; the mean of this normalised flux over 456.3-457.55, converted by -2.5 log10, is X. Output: -0.10 mag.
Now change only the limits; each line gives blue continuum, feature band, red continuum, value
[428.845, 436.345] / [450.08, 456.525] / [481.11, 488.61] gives -0.16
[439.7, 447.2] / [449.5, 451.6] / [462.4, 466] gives -0.11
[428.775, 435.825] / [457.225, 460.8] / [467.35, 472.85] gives -0.11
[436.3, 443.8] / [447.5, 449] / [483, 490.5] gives -0.12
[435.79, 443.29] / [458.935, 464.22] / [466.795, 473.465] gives -0.11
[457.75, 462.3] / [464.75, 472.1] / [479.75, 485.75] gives 0.06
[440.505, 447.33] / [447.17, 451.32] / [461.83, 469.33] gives -0.08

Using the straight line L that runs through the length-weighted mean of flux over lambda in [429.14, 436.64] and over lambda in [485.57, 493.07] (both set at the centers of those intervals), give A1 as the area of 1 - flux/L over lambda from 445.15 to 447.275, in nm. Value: -0.21 nm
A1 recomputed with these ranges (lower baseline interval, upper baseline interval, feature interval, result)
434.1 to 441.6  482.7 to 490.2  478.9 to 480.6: -0.16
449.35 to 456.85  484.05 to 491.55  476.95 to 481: -0.25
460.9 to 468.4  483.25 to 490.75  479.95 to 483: -0.17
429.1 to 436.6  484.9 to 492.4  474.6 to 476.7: -0.24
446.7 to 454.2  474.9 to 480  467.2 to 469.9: 0.17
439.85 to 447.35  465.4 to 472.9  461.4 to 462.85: -0.18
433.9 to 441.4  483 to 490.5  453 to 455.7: -0.15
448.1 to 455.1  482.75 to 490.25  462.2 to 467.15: -0.15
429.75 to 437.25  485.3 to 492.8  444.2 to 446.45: -0.20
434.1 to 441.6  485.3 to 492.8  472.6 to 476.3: -0.30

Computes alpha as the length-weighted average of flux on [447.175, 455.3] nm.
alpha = 9.88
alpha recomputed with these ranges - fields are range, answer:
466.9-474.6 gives 10.4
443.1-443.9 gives 8.87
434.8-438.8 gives 8.2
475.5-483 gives 11.2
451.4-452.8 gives 9.97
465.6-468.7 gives 10.3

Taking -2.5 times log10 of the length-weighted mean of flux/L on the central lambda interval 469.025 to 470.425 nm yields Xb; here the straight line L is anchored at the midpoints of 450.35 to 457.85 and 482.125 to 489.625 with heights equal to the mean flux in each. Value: 0.08 mag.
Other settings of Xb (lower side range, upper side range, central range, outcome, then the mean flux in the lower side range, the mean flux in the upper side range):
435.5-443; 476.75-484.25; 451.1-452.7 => -0.091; 8.43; 11.3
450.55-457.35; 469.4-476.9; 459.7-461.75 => -0.070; 10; 10.7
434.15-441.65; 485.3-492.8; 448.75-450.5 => -0.131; 8.23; 10.8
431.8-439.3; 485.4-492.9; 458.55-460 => -0.109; 8.05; 10.8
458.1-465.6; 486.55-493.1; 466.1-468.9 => 0.055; 10.7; 11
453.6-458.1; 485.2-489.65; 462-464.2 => -0.060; 10.2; 10.5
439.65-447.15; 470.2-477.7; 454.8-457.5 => -0.070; 8.88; 10.9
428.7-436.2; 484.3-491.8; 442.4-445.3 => -0.156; 7.16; 10.9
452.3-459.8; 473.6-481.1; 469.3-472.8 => 0.042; 10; 11.2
